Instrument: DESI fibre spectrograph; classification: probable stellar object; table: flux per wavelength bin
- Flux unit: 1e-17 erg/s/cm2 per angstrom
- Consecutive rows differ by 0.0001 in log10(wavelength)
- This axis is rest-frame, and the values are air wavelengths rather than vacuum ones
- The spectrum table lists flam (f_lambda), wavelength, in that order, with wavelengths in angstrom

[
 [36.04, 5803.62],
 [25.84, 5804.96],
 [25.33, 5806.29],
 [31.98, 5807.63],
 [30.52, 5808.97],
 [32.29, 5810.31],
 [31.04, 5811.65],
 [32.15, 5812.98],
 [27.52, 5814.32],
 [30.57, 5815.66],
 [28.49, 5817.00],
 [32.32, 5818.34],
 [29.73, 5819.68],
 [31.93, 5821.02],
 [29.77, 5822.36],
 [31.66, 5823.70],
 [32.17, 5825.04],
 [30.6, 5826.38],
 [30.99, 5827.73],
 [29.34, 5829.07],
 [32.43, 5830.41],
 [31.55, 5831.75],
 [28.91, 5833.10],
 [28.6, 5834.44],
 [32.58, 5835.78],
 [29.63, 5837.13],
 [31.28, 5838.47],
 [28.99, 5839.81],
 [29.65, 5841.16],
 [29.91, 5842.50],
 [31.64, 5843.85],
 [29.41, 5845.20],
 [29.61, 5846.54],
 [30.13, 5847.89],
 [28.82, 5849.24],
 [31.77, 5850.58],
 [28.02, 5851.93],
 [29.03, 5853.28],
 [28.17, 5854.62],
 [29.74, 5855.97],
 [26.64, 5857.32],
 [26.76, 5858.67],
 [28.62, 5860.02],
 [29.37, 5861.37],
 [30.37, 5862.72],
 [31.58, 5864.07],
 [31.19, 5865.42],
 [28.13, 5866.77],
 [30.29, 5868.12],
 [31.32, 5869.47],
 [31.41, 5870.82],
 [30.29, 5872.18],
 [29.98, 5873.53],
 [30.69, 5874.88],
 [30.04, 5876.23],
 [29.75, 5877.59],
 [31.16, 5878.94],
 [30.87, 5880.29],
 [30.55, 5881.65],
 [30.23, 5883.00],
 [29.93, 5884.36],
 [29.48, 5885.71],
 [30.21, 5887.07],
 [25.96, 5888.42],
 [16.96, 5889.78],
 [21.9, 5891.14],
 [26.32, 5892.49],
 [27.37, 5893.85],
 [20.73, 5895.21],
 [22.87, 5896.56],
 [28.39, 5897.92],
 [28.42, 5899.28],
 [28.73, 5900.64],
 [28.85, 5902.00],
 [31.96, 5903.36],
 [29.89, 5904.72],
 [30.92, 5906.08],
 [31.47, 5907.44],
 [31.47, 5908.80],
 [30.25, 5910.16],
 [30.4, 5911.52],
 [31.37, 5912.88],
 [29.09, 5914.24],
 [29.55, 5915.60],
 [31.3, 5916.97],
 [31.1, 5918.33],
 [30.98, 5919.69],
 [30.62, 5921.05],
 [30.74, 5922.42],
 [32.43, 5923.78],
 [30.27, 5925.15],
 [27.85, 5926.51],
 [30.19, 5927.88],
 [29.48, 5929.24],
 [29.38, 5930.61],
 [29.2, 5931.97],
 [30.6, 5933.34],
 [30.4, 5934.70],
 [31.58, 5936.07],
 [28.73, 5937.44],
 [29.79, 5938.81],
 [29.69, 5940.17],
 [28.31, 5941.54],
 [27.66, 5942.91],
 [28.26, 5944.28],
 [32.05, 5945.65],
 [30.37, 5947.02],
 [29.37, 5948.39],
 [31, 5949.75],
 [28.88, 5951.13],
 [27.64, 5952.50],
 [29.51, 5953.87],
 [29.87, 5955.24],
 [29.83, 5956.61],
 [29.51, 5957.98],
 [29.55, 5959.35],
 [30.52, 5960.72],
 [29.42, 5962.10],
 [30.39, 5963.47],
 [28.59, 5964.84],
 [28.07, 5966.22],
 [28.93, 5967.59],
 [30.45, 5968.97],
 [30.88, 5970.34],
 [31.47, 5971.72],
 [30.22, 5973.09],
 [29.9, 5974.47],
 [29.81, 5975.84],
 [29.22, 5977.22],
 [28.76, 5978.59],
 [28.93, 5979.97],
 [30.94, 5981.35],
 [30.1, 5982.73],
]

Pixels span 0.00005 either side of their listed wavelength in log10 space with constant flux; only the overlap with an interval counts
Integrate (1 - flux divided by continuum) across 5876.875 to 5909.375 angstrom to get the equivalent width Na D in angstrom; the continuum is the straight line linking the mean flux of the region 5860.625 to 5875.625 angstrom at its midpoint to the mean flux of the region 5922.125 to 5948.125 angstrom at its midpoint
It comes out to 2.3 angstrom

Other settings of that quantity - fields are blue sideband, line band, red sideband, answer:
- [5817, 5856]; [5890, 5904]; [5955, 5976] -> 1.8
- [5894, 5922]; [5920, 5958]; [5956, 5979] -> -0.2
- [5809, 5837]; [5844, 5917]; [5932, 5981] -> 3.0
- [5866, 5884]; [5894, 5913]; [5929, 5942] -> 0.8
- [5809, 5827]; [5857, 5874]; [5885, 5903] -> -1.2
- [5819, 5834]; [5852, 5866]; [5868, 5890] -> 0.4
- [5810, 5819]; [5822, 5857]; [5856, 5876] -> 0.1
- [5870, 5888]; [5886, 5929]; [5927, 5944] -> 1.7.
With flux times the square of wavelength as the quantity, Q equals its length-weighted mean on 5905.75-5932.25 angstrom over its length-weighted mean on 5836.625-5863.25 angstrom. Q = 1.06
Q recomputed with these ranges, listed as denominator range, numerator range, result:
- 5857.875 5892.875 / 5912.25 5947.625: 1.06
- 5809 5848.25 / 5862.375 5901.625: 0.95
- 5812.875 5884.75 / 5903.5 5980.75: 1.03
